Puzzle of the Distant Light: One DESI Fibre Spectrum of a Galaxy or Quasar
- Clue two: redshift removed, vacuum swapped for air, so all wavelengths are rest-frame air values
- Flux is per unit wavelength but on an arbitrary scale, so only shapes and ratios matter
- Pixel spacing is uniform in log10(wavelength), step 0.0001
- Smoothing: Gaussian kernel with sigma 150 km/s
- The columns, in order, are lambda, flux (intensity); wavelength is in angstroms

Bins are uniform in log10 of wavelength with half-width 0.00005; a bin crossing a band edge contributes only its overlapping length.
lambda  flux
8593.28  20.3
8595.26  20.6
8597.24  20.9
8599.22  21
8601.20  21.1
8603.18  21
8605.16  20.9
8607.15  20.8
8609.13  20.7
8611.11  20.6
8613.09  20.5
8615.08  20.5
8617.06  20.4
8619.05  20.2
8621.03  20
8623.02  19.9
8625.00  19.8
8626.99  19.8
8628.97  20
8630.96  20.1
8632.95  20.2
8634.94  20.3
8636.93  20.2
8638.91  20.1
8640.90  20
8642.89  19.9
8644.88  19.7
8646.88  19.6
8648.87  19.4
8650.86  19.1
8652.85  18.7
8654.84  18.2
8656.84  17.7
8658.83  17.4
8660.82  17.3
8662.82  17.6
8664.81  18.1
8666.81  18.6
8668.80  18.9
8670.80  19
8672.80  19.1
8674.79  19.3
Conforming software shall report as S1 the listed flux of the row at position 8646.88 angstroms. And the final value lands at 19.6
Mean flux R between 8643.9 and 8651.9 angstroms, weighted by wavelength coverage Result 19.4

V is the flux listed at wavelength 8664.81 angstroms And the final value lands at 18.1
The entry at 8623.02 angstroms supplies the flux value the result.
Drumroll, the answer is 19.9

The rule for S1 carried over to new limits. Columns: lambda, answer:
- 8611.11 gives 20.6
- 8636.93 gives 20.2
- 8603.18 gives 21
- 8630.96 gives 20.1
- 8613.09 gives 20.5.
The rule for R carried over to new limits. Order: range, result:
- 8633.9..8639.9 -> 20.2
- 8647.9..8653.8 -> 19.1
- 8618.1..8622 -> 20.1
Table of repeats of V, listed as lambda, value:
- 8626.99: 19.8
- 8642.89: 19.9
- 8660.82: 17.3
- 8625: 19.8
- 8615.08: 20.5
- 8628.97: 20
